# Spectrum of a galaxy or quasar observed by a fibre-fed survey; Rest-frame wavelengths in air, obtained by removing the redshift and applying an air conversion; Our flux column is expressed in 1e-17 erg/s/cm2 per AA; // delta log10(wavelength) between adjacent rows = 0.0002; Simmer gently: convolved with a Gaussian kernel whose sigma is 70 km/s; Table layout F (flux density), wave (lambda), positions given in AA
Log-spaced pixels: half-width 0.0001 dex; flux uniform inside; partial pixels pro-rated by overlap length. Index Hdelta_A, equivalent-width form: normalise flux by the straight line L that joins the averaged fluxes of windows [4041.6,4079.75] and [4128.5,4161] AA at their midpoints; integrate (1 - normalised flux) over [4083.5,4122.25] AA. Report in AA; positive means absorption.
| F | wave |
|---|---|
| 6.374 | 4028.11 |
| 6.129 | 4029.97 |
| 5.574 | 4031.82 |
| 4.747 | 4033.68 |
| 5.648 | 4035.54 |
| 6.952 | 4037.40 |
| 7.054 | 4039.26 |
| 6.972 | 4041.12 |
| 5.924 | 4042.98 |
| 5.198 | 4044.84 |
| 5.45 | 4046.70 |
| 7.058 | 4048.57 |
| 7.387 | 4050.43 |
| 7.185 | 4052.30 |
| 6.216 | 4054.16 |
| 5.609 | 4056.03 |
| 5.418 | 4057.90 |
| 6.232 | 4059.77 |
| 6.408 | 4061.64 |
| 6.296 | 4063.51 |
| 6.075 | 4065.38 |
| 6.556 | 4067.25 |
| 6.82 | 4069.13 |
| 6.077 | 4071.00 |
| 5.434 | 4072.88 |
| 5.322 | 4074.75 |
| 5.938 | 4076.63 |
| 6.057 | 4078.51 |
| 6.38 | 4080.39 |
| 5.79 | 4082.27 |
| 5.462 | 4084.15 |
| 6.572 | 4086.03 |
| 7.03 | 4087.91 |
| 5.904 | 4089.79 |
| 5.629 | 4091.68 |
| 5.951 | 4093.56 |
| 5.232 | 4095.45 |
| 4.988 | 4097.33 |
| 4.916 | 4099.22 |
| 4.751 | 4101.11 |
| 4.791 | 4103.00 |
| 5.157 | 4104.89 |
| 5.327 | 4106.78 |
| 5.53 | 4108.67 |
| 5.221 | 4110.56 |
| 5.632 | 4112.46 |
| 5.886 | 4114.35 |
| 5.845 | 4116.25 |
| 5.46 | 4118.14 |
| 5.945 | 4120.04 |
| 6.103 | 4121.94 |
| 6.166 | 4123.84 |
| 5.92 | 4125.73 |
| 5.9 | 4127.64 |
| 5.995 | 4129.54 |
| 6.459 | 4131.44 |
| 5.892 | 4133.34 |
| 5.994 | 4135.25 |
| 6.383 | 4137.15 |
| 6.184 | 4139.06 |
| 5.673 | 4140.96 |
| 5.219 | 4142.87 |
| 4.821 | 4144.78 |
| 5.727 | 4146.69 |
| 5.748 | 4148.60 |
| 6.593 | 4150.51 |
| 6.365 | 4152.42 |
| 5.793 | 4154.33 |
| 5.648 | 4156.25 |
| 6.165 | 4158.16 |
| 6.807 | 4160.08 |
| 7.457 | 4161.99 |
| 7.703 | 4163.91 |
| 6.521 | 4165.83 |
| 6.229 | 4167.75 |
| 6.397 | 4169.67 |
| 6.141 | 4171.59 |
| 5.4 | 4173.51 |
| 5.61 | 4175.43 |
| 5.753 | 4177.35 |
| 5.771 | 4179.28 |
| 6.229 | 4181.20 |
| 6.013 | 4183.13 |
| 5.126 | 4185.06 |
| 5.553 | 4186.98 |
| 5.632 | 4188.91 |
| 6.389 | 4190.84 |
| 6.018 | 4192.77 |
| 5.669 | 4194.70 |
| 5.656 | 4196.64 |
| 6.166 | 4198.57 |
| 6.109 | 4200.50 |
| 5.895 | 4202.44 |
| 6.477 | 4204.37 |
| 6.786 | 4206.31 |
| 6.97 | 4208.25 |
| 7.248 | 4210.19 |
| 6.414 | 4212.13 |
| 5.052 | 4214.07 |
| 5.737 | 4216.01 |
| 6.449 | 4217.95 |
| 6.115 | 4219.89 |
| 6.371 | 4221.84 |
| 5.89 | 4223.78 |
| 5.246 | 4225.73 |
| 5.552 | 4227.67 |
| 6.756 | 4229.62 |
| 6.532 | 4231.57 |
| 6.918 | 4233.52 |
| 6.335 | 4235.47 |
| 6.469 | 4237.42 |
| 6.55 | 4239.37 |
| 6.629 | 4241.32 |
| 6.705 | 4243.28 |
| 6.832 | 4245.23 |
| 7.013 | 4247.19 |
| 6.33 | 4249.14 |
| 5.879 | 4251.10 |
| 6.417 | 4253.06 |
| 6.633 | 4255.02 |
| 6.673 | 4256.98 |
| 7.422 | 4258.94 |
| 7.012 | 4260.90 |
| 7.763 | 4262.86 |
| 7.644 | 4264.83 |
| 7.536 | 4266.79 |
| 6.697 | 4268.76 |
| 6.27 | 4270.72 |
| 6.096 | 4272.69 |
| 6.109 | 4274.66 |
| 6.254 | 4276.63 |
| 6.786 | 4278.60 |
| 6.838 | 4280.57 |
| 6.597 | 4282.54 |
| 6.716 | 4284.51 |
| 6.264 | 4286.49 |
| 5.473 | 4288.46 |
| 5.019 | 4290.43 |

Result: 3.1 AA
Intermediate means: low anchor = 6.14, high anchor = 5.97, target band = 5.58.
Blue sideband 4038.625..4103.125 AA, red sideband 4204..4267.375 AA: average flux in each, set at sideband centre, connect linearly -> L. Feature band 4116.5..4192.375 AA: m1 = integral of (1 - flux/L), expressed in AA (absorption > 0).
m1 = 3.2 AA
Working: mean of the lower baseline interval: 6.01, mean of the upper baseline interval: 6.55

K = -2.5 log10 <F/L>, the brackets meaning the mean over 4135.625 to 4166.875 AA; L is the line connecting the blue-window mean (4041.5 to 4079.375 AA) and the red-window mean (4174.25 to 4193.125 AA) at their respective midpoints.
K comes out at -0.05 mag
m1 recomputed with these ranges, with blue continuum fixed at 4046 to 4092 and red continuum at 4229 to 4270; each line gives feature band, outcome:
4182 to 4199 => 2.1 AA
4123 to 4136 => 0.7 AA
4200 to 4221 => 1.1 AA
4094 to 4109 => 2.8 AA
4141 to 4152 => 1.3 AA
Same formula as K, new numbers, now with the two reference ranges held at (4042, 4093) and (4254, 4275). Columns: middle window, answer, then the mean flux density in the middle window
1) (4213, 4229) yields 0.16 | 5.83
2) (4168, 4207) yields 0.12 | 5.94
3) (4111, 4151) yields 0.09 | 5.87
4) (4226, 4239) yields 0.07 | 6.37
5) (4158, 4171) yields -0.04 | 6.77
